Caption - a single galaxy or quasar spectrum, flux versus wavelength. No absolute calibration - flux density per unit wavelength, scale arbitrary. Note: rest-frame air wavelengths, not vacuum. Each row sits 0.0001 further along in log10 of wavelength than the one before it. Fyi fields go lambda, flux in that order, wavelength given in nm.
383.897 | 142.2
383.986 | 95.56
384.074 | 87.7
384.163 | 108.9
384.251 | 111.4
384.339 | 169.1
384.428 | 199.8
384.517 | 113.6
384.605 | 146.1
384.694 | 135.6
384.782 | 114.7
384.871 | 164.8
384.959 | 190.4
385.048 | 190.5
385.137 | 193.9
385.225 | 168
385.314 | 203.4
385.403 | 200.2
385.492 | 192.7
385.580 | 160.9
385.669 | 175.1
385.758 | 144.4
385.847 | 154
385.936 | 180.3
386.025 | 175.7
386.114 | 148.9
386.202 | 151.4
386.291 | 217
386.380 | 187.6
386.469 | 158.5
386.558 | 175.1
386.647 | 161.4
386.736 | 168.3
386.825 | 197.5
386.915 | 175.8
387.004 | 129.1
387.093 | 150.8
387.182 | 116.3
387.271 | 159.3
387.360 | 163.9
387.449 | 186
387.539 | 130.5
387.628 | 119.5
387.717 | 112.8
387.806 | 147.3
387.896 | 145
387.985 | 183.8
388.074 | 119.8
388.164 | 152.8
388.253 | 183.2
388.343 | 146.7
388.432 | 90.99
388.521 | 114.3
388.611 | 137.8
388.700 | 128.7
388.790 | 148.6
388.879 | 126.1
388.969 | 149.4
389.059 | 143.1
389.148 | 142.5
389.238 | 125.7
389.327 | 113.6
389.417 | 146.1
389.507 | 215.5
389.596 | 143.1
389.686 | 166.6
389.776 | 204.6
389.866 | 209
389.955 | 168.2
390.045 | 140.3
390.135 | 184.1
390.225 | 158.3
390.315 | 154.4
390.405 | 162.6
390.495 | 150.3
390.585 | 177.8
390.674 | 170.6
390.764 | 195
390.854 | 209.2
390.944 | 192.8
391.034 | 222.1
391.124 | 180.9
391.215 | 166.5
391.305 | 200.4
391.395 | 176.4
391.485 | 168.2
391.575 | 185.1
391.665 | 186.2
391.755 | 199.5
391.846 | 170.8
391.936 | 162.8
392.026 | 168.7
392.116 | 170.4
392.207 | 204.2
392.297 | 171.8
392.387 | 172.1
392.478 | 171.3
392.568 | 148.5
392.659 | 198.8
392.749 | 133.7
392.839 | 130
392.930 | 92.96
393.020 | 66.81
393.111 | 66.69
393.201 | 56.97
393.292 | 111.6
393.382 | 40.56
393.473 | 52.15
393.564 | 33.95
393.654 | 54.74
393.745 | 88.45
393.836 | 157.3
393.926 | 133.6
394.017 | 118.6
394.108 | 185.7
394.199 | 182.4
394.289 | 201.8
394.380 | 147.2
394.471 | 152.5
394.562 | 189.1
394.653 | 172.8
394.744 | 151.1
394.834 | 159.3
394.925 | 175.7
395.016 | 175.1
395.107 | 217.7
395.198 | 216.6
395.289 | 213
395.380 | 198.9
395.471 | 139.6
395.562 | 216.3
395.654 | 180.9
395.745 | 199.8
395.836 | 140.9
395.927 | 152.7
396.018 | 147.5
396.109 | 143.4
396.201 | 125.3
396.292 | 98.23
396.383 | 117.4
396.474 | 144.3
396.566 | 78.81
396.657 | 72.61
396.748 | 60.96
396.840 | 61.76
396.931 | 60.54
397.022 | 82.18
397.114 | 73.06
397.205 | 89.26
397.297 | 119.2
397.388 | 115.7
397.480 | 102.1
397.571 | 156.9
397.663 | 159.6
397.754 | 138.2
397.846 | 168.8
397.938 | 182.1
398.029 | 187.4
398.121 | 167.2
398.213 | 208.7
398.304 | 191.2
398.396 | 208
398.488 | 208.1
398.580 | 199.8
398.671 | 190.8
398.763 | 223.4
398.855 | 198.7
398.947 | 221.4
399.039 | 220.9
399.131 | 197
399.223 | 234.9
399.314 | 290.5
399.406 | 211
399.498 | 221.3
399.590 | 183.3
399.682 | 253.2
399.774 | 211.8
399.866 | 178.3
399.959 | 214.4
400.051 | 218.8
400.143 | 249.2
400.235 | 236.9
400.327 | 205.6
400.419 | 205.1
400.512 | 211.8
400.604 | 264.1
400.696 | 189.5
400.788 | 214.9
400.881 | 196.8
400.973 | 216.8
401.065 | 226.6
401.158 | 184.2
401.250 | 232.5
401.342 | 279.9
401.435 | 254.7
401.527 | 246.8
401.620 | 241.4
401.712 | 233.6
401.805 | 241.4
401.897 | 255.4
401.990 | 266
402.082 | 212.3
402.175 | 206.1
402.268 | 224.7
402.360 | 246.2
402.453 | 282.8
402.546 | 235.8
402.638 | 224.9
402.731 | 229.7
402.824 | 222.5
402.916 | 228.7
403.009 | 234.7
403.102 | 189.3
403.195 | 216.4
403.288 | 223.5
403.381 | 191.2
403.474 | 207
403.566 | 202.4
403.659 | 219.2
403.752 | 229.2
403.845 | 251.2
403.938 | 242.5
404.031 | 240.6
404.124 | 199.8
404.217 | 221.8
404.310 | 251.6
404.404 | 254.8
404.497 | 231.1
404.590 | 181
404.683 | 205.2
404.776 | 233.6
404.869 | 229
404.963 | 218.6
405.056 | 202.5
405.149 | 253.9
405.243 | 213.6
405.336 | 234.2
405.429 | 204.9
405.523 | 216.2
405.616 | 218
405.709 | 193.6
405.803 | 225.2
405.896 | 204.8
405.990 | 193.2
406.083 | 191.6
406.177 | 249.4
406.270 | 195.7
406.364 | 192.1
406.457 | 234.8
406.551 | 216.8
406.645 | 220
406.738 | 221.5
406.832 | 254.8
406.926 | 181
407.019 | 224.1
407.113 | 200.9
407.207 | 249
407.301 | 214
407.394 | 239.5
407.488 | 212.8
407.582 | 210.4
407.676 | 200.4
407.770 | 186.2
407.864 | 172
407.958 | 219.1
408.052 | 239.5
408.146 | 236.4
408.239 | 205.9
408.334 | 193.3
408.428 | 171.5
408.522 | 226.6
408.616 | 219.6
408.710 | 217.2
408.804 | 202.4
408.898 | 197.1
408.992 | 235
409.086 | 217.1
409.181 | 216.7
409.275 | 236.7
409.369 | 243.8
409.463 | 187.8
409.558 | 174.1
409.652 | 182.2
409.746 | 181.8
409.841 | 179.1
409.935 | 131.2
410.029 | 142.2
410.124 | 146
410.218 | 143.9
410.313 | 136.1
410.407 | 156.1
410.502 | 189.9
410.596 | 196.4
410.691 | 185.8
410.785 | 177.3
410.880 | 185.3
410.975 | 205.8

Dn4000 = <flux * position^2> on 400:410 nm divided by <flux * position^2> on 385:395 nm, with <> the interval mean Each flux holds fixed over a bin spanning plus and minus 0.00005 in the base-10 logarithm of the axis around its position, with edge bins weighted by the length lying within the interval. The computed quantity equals 1.51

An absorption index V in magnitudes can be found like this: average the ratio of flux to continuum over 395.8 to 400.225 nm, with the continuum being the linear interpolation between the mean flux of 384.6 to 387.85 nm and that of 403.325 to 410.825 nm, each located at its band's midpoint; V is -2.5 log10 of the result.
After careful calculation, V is 0.15 mag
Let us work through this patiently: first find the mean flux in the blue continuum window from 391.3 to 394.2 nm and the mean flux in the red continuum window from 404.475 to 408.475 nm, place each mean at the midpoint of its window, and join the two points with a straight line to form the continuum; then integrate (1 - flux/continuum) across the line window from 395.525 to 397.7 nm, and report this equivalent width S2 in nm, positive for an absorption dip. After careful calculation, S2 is 0.515 nm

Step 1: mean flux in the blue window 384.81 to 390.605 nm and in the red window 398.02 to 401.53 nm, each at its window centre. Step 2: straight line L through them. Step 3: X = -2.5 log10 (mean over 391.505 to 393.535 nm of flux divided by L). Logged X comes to 0.29 mag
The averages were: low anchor 160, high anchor 217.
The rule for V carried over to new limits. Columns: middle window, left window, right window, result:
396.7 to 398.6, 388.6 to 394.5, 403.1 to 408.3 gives 0.28 mag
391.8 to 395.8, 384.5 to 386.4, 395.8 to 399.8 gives 0.09 mag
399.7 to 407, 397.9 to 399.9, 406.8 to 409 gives -0.06 mag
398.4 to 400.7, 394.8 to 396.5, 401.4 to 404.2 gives -0.09 mag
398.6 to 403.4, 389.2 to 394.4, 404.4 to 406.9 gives -0.15 mag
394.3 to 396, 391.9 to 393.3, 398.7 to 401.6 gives -0.06 mag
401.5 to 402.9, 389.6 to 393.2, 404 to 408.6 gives -0.17 mag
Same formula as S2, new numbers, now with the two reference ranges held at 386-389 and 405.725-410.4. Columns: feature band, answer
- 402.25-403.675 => -0.252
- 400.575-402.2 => -0.392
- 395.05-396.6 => 0.097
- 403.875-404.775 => -0.152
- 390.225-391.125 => -0.118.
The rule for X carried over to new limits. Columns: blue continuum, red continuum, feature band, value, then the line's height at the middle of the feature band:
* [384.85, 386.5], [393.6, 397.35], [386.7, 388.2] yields 0.14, 171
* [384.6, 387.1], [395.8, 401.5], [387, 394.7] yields 0.15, 173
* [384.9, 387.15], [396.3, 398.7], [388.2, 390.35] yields 0.08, 163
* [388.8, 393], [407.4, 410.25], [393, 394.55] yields 0.48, 172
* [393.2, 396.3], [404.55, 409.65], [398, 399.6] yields -0.23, 170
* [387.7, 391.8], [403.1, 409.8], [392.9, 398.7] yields 0.29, 181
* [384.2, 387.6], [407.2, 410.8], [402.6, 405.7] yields -0.17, 190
